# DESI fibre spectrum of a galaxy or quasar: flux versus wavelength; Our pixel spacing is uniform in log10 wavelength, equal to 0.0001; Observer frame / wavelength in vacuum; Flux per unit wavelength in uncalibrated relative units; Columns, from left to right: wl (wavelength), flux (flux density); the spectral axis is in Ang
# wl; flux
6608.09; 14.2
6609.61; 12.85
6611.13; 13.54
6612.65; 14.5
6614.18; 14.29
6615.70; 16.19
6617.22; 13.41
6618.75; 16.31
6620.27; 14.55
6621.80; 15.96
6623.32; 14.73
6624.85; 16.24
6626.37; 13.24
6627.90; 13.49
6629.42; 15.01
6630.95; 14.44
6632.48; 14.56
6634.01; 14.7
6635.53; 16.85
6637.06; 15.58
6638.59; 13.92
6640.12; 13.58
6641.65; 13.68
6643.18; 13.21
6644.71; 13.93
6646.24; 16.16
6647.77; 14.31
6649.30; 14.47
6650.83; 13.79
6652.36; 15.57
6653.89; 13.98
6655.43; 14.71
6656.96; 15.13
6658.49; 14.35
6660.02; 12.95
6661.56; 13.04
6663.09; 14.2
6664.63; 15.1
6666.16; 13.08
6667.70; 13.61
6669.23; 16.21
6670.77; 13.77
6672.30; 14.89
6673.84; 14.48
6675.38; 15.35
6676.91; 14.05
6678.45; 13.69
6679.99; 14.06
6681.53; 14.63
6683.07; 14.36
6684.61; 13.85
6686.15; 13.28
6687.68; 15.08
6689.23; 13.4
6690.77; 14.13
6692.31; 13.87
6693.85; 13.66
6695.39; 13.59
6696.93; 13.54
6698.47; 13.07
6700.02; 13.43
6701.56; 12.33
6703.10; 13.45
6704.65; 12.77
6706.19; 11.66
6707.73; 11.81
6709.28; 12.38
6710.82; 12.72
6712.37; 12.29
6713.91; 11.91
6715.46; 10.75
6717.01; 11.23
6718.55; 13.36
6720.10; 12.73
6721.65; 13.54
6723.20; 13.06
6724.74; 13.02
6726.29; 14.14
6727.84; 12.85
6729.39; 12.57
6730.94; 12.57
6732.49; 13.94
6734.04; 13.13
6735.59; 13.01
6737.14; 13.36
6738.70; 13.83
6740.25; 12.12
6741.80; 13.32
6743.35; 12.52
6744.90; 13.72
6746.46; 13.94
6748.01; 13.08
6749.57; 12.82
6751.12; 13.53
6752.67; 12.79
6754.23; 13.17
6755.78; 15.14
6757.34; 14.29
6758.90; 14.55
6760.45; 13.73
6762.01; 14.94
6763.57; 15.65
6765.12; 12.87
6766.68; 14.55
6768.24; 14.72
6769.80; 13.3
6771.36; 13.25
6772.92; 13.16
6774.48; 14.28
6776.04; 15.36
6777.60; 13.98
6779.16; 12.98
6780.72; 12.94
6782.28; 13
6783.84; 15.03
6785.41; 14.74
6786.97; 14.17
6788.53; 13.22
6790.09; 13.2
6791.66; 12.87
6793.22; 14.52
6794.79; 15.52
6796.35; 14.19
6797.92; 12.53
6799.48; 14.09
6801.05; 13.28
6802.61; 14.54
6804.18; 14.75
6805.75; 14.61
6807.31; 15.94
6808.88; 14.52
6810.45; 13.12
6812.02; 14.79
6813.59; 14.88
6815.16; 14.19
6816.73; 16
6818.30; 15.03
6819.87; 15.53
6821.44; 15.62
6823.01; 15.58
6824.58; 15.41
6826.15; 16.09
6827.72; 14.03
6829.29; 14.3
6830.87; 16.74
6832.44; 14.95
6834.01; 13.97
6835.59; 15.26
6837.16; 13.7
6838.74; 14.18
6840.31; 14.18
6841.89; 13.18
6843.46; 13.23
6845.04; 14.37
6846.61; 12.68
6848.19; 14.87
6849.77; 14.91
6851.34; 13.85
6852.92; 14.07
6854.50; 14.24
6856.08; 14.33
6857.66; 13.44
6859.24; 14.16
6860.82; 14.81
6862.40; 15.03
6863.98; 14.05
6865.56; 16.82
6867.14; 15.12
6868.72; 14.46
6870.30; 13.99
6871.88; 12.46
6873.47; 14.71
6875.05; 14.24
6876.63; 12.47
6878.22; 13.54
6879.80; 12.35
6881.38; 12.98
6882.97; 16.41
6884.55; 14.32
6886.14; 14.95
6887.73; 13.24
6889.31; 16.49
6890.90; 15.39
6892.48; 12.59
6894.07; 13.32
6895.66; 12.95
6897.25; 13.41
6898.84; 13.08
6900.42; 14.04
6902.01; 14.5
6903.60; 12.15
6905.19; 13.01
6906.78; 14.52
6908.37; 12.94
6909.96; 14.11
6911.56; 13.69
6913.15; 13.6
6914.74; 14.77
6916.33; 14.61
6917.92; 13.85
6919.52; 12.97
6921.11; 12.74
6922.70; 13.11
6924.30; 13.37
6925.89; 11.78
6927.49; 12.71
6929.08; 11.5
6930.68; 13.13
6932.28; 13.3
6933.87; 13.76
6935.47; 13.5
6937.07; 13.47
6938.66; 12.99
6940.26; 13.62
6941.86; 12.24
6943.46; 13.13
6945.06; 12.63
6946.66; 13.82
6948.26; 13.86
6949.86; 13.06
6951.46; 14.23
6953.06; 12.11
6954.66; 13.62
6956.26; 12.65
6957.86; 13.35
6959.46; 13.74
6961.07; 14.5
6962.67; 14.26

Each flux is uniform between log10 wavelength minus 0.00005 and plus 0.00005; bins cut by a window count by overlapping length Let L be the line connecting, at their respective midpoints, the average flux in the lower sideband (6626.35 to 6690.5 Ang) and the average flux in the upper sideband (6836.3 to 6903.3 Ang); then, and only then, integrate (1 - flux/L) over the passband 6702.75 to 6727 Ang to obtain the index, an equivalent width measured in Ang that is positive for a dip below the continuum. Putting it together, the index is 2.9 Ang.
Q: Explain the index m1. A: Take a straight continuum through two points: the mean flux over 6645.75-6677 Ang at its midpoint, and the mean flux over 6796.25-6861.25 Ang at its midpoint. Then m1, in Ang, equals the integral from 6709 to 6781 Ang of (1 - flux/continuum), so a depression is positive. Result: 5.50 Ang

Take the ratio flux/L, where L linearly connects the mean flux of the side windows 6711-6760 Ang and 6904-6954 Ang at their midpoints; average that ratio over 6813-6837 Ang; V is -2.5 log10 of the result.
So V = -0.15 mag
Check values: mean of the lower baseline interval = 13.1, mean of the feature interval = 15.1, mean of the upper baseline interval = 13.3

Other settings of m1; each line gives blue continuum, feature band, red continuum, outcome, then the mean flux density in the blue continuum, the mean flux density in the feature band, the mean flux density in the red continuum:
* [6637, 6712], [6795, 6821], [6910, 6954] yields -1.87 Ang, 13.9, 14.5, 13.3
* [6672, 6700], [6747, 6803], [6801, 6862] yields 1.83 Ang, 14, 13.9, 14.6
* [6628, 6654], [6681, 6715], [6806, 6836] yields 3.49 Ang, 14.6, 13.2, 15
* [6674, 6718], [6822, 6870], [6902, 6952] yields -4.51 Ang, 13.2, 14.5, 13.3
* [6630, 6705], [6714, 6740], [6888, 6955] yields 2.03 Ang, 14.2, 12.9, 13.4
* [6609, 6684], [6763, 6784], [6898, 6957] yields 0.08 Ang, 14.5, 13.9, 13.3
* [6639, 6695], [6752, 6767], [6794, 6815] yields 0.15 Ang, 14.2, 14.2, 14.4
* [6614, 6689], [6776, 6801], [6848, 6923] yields 0.63 Ang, 14.5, 13.8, 14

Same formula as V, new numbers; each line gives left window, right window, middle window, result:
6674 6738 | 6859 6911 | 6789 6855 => -0.06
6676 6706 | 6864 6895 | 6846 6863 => -0.01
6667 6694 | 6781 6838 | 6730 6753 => 0.10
